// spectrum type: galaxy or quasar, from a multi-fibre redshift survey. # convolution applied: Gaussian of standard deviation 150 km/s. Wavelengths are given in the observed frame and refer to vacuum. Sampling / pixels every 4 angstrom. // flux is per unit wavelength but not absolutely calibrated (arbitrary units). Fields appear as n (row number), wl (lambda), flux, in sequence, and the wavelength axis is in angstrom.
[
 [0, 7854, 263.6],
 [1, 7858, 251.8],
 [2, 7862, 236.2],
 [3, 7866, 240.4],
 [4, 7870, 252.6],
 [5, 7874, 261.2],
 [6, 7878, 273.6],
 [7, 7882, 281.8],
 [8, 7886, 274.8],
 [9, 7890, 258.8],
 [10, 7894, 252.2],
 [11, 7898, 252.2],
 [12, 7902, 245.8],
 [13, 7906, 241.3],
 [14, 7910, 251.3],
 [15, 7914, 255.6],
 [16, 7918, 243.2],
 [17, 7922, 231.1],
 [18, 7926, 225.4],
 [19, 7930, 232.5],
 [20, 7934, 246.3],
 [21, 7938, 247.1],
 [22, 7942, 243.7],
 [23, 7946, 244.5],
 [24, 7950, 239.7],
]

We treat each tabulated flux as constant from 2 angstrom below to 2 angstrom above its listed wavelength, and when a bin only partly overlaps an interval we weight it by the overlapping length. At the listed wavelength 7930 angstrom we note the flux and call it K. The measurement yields 232.5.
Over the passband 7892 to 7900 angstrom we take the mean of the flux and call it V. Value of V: 252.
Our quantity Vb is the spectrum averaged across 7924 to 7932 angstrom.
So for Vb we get 229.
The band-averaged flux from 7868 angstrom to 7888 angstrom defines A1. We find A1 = 269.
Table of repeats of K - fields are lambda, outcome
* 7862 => 236.2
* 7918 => 243.2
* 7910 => 251.3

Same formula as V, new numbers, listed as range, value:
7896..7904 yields 249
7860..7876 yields 248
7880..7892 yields 272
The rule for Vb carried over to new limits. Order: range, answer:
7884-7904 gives 257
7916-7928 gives 233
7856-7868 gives 243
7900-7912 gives 246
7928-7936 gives 239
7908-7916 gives 253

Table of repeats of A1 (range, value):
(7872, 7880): 267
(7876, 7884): 278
